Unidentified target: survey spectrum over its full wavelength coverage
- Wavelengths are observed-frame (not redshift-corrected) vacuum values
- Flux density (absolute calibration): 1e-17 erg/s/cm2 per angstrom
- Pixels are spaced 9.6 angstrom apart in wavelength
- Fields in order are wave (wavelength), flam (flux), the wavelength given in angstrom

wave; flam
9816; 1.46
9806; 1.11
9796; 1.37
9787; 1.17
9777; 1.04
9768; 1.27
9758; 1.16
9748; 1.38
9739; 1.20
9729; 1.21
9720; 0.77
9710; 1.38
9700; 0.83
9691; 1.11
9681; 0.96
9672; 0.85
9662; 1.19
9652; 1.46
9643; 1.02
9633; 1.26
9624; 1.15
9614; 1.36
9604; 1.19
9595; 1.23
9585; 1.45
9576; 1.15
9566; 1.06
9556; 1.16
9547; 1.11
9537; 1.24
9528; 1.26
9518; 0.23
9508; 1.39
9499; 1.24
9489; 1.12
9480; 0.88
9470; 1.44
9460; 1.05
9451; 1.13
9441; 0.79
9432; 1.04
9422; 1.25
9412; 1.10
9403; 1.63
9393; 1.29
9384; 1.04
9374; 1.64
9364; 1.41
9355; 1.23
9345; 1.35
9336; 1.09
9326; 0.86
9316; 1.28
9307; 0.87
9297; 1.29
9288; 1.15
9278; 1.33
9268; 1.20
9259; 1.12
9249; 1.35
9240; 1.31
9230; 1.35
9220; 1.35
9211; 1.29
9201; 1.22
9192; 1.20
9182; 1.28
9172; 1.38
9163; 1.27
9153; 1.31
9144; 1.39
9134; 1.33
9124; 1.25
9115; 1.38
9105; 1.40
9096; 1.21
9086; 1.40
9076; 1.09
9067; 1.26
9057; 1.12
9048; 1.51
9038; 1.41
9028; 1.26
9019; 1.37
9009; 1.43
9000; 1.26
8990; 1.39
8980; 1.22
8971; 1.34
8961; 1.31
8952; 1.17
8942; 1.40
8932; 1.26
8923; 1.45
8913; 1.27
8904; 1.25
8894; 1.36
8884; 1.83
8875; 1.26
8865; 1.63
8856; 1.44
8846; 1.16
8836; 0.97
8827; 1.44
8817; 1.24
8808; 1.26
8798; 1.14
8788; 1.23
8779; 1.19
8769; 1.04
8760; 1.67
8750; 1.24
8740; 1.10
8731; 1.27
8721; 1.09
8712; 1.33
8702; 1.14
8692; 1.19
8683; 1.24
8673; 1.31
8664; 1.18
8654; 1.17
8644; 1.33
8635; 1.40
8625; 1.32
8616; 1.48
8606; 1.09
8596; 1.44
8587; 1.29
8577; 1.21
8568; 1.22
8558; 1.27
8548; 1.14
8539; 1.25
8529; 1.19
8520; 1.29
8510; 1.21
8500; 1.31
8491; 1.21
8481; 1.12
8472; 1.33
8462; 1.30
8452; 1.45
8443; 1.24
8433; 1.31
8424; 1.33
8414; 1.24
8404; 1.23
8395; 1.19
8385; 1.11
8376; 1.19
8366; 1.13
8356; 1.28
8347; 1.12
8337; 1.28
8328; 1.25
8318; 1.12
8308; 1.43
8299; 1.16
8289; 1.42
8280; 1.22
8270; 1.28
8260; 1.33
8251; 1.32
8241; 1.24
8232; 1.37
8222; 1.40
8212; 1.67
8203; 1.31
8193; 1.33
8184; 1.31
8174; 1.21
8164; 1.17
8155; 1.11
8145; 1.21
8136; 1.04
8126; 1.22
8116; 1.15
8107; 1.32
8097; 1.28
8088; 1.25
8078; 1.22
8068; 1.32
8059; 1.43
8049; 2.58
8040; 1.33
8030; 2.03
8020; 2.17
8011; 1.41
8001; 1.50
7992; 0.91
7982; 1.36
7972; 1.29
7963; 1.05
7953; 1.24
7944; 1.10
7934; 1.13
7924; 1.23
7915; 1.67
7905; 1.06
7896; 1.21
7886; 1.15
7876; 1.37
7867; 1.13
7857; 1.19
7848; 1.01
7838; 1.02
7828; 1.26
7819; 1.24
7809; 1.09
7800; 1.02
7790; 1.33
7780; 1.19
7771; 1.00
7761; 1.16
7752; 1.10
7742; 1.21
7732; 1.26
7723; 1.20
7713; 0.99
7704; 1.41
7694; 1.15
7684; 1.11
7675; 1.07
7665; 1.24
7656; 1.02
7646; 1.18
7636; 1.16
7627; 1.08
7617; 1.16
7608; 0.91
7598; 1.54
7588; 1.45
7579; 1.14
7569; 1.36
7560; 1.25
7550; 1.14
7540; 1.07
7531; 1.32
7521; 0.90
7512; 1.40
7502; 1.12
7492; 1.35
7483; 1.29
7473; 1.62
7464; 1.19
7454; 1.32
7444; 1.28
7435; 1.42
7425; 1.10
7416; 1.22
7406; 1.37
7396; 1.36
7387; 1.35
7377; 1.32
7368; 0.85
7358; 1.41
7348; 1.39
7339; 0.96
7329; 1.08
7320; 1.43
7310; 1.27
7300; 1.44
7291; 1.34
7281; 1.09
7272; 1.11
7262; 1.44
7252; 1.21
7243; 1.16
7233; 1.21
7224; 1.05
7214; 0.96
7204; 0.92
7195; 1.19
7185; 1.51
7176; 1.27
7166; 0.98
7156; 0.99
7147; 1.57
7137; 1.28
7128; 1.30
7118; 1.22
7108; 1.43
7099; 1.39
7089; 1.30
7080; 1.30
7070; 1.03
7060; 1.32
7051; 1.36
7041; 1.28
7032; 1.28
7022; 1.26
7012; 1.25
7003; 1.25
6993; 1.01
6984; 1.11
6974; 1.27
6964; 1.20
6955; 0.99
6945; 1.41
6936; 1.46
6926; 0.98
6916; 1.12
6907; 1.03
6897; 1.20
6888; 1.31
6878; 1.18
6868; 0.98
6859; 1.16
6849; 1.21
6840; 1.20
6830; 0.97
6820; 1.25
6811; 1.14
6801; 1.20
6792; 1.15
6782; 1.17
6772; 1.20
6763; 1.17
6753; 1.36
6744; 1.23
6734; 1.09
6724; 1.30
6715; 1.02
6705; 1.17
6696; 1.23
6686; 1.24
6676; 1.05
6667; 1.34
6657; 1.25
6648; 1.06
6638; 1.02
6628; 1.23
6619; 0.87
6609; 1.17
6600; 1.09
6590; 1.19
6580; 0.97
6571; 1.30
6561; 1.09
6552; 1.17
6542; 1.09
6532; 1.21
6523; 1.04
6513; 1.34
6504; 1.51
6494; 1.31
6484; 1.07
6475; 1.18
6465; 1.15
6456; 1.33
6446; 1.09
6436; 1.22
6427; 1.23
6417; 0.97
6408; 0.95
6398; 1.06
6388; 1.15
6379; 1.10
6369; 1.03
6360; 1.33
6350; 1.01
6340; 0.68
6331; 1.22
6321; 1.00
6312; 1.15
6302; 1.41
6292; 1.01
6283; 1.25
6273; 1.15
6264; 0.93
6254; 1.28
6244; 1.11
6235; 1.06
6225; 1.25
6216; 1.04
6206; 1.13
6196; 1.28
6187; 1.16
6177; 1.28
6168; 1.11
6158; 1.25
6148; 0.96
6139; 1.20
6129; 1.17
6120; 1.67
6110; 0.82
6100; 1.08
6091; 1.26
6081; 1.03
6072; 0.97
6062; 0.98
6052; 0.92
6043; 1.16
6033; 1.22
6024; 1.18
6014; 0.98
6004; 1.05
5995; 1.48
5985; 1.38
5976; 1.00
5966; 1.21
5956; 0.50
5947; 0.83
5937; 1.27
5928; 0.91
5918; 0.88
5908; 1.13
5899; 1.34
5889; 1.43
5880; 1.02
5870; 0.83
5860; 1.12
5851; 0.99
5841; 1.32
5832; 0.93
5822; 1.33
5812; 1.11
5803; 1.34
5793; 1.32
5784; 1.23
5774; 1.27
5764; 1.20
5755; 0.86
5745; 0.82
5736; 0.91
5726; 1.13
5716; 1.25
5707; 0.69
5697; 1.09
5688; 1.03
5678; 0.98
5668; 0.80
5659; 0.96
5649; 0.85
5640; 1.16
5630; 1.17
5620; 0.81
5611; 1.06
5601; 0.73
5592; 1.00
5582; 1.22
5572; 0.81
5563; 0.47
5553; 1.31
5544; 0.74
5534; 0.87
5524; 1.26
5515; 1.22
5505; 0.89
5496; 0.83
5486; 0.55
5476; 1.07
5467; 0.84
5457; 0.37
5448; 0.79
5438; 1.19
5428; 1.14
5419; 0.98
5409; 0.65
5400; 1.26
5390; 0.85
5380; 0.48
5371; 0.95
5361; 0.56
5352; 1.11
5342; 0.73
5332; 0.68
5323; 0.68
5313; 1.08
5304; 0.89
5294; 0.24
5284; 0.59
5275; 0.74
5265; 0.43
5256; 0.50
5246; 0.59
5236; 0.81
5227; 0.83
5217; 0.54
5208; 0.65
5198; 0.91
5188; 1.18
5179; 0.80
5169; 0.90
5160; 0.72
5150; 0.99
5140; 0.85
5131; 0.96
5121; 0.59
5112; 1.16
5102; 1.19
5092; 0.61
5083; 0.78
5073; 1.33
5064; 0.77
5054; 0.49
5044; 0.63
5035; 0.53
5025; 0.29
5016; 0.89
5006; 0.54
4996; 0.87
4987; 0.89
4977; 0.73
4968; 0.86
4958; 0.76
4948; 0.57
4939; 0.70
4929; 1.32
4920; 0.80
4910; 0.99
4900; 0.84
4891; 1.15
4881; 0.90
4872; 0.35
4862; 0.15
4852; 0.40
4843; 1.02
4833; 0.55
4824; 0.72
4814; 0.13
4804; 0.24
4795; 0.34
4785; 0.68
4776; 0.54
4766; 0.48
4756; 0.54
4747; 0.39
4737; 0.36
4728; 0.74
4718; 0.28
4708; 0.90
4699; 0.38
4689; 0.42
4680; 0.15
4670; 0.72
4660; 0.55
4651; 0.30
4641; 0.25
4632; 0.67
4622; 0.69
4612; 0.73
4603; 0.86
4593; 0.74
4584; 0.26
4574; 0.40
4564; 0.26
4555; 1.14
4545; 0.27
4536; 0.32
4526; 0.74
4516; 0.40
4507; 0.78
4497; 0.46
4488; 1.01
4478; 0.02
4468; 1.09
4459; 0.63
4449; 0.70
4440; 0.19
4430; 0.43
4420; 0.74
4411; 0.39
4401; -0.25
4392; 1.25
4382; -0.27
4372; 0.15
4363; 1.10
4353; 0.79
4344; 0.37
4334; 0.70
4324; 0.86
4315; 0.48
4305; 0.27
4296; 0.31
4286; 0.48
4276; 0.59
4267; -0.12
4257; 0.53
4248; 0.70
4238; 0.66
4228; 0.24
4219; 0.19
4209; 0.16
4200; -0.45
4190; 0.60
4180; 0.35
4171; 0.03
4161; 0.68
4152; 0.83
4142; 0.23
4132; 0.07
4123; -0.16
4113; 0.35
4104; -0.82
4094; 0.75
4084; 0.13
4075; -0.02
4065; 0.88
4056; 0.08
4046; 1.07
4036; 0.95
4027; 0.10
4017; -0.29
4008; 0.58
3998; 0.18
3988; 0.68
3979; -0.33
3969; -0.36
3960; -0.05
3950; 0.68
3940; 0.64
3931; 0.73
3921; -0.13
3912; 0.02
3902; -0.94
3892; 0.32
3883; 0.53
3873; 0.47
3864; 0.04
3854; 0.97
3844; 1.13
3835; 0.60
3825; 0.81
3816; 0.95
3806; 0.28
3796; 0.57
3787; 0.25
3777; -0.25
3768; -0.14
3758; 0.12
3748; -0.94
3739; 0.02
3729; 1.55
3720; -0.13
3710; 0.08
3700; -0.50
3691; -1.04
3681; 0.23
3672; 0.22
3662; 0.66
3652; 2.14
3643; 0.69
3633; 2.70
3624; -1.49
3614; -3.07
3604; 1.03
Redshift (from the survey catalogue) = 0.222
